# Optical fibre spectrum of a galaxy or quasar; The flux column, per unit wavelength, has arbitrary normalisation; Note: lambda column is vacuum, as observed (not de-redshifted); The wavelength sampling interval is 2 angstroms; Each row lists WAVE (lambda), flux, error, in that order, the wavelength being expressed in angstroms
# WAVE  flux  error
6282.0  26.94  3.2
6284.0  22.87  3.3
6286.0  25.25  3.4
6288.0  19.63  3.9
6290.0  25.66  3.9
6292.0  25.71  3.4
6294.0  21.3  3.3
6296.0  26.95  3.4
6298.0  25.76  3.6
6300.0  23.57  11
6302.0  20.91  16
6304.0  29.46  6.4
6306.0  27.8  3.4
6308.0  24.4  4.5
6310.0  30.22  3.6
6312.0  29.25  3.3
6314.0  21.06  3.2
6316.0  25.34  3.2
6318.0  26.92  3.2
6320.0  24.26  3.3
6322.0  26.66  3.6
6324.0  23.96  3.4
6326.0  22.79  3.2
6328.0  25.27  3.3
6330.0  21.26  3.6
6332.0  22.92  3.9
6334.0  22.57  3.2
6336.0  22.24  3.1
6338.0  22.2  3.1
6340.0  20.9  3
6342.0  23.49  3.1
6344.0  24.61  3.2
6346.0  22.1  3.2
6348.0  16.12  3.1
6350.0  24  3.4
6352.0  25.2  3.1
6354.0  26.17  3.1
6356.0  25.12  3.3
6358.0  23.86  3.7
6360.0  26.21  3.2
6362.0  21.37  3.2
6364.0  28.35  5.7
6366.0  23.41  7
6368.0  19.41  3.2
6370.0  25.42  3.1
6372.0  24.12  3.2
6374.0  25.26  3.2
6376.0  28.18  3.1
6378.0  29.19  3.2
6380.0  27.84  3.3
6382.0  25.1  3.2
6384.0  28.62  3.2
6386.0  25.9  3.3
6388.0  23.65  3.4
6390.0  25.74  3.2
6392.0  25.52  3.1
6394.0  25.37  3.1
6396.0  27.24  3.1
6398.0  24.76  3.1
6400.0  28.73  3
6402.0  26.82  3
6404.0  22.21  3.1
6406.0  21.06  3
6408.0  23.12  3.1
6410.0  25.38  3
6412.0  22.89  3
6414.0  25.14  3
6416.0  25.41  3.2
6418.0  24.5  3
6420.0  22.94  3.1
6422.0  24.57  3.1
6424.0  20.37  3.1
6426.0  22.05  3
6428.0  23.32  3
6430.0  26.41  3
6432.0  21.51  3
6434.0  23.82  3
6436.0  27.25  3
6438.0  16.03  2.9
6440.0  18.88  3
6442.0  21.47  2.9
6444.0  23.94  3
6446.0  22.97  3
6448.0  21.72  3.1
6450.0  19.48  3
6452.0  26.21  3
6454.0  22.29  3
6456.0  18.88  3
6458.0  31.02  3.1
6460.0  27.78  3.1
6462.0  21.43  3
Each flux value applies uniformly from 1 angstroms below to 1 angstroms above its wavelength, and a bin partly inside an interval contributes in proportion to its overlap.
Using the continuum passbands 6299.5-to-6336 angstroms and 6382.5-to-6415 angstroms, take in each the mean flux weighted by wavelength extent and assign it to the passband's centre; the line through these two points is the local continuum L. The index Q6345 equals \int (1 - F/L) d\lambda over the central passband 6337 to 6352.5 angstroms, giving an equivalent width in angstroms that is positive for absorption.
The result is 1.7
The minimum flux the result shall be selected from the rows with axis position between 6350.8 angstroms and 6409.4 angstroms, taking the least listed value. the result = 19.41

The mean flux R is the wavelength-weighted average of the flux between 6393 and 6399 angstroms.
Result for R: 25.8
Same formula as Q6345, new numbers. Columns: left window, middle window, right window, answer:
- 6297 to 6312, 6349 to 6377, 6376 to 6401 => 1.83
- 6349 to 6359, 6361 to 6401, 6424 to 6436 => -2.12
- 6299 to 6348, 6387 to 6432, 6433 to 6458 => -2.98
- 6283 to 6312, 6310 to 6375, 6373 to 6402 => 4.79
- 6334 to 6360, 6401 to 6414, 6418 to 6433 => -0.33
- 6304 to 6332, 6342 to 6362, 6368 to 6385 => 1.80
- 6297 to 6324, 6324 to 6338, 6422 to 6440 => 1.29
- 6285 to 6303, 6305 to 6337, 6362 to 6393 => -0.53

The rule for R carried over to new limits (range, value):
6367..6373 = 23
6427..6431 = 24.9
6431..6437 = 24.2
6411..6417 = 24.5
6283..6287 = 24.1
